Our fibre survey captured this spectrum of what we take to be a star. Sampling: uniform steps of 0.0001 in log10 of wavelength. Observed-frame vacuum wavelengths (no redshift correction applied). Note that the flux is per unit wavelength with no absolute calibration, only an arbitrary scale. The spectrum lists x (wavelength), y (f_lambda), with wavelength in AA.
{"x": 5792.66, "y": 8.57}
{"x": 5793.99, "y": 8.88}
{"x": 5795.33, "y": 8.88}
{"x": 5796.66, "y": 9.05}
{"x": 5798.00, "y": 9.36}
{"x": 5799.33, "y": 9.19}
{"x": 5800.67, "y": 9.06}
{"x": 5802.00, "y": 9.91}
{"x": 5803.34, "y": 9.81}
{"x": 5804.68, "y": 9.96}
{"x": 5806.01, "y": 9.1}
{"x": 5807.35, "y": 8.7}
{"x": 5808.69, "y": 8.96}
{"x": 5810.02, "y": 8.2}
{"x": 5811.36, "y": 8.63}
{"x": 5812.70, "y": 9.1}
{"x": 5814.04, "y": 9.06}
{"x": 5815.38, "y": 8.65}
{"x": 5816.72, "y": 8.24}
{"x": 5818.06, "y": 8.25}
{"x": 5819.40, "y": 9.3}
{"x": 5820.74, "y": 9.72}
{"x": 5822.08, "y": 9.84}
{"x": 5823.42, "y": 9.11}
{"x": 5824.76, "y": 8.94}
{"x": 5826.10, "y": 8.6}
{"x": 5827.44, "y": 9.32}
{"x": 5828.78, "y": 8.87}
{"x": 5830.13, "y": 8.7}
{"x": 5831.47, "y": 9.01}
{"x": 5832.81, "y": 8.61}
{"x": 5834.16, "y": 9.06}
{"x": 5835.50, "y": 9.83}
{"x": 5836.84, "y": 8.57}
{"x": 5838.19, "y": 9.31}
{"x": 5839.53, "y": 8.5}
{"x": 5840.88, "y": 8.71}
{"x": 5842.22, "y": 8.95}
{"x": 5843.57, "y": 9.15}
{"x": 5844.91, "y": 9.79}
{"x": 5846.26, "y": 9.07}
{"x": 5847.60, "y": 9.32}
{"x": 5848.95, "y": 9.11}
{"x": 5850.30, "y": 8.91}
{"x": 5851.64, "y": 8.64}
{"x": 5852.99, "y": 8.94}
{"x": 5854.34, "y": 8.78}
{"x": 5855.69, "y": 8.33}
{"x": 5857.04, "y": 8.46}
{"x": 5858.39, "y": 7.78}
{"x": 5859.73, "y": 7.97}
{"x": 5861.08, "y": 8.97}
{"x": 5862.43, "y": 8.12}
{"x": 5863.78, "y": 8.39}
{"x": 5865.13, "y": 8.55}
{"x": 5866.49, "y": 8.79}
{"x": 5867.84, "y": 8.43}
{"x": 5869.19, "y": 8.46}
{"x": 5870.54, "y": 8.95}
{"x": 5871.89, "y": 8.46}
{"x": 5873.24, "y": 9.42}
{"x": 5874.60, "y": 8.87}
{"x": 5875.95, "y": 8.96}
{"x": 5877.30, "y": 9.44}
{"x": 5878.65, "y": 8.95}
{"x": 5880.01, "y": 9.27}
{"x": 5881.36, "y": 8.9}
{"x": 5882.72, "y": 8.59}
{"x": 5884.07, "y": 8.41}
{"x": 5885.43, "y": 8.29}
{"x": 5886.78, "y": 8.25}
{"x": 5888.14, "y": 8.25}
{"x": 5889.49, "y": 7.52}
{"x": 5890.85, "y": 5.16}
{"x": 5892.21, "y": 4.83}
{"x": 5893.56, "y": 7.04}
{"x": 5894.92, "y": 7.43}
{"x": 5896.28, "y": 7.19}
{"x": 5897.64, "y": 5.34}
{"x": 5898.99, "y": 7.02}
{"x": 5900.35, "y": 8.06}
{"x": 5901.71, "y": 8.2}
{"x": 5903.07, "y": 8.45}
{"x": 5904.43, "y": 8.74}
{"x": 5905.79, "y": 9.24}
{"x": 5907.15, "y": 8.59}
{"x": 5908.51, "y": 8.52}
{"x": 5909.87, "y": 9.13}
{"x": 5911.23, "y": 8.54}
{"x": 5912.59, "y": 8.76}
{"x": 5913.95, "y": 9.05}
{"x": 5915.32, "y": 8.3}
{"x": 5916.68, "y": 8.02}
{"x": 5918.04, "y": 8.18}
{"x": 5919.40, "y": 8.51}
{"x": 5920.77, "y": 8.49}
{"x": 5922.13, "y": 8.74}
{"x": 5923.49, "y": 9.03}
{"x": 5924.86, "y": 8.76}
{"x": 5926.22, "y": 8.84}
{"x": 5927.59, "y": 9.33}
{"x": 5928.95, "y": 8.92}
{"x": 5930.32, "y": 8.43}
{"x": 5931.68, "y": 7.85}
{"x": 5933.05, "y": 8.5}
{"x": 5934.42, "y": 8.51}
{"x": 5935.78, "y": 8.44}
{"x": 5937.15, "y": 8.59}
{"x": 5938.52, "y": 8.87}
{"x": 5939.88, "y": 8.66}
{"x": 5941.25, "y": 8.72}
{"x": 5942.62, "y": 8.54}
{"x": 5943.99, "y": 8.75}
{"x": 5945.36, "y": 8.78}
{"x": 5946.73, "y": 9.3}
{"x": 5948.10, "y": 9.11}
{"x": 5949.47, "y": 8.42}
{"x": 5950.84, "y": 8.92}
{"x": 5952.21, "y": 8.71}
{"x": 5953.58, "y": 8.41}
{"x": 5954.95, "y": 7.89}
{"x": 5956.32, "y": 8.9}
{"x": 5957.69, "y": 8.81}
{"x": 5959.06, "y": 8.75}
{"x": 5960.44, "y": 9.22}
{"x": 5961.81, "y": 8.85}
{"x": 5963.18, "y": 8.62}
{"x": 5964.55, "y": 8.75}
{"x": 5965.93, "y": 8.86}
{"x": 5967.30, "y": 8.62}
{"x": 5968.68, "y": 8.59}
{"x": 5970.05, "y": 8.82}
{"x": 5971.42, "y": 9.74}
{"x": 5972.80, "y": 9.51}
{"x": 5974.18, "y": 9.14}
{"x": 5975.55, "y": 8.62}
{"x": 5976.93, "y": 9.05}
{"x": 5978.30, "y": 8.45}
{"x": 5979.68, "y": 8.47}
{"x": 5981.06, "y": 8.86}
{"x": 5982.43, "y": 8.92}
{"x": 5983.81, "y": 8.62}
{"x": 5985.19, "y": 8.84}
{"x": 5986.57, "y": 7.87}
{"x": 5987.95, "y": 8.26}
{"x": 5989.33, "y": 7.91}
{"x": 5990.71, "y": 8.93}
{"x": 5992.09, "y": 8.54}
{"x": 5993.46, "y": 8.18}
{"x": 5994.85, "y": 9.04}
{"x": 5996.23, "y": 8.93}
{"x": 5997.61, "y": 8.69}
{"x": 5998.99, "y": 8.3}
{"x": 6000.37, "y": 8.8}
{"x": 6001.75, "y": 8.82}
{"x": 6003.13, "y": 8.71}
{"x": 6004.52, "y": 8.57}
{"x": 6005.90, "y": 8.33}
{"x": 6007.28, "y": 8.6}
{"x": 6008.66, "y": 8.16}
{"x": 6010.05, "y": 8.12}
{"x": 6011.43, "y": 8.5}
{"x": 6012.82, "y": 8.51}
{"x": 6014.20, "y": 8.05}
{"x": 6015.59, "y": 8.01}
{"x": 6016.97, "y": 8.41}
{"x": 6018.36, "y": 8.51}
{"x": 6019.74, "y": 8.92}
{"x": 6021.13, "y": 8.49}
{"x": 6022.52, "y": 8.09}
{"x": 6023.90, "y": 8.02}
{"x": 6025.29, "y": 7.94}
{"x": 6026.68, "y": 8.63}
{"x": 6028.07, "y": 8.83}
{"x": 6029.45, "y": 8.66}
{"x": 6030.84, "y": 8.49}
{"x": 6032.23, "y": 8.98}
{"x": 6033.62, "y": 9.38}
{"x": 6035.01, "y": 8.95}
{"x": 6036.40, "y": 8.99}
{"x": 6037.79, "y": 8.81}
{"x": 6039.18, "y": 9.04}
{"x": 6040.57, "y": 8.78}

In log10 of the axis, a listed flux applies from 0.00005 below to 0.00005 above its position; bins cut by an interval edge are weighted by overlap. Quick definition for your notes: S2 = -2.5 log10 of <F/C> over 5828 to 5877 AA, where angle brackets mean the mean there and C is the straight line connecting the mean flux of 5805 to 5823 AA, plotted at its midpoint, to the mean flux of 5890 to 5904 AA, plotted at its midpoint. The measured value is -0.11 mag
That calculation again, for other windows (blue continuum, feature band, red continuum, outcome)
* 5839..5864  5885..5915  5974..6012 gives 0.12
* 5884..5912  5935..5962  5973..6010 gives -0.07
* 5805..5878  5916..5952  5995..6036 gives 0.00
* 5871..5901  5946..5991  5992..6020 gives -0.06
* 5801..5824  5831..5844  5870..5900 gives -0.03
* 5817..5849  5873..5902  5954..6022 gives 0.14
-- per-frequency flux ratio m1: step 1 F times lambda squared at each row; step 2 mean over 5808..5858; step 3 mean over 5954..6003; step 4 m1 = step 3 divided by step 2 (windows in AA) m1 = 1.03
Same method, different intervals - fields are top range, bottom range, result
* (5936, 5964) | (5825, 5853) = 1.01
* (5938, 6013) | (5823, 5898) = 1.06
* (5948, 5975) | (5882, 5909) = 1.18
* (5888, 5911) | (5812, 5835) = 0.87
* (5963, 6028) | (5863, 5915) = 1.08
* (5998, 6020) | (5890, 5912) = 1.15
